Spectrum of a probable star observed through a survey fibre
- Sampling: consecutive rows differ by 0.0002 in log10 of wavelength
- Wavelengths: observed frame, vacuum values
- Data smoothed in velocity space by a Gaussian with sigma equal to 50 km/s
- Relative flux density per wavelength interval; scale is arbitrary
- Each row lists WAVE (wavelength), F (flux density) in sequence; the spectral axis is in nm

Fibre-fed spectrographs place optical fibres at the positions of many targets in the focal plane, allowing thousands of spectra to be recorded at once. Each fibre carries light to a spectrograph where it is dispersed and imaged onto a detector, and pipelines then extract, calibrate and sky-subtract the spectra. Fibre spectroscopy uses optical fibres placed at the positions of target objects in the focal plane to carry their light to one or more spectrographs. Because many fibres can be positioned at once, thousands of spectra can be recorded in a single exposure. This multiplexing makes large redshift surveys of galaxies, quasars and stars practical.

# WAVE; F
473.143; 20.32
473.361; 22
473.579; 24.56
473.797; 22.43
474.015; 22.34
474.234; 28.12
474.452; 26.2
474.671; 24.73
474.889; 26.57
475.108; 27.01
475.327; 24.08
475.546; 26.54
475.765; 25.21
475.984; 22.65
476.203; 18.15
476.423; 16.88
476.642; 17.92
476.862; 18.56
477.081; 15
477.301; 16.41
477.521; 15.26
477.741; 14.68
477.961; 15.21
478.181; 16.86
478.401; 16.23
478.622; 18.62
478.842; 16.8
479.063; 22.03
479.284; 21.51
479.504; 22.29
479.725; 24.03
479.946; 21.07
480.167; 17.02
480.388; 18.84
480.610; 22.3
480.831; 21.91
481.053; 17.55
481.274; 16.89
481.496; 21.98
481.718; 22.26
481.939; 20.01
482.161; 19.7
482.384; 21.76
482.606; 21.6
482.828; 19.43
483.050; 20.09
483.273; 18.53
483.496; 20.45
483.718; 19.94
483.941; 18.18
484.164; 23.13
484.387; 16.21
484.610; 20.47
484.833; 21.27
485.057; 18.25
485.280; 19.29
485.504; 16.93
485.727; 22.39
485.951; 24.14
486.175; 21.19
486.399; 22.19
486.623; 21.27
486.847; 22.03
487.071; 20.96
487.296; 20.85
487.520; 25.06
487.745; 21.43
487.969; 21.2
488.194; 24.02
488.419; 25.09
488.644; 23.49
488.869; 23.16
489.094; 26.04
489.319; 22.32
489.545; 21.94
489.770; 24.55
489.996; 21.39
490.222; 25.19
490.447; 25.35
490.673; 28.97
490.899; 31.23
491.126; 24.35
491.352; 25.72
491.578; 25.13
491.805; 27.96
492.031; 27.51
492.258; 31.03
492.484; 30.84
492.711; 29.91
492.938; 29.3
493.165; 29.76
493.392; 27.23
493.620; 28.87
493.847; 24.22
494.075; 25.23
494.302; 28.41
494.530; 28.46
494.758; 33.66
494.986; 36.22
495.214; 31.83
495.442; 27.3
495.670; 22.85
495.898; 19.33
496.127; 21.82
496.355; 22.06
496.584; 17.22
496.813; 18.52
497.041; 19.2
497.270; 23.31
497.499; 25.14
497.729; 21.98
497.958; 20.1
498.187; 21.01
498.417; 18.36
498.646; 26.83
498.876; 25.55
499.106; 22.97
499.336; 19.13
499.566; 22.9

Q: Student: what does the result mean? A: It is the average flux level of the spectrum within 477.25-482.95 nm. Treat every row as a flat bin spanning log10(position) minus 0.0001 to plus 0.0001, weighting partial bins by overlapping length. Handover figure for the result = 19.4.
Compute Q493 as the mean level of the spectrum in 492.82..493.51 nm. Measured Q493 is 28.7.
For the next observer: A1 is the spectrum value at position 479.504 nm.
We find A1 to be 22.29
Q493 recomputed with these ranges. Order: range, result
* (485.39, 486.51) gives 21.4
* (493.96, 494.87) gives 28.9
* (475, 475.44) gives 25.5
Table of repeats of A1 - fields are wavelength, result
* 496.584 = 17.22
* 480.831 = 21.91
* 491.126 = 24.35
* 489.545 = 21.94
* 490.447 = 25.35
